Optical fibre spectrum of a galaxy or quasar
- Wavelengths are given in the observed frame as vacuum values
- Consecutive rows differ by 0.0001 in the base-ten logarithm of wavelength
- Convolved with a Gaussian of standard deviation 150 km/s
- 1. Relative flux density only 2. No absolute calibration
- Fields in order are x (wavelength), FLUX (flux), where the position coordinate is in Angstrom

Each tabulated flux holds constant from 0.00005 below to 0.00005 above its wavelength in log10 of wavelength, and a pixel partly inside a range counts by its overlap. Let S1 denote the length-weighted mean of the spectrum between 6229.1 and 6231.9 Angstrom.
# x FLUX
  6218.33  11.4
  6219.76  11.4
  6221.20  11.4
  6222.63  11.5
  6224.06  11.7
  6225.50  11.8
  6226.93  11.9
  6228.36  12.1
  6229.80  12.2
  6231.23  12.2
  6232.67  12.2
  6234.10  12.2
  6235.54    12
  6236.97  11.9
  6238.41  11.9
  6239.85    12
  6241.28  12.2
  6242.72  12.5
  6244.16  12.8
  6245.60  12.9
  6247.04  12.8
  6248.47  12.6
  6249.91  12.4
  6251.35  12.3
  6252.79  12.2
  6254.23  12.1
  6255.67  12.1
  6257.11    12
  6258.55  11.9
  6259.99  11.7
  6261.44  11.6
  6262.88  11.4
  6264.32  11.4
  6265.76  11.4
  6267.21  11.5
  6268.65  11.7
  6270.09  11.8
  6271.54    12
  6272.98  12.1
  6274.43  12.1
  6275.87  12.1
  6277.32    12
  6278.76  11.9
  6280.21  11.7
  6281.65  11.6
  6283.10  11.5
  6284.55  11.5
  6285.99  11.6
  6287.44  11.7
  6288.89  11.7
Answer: 12.2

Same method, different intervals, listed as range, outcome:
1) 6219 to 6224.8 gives 11.5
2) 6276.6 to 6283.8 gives 11.7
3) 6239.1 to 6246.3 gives 12.5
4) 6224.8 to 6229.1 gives 11.9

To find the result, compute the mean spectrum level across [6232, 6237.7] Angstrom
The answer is 12.1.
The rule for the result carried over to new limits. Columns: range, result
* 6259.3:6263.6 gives 11.6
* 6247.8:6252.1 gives 12.4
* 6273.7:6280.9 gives 12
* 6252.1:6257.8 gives 12.1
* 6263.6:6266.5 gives 11.4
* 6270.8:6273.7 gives 12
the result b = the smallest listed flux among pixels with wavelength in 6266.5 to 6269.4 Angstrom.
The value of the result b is 11.5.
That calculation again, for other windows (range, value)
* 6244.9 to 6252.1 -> 12.3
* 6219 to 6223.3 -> 11.4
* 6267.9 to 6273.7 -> 11.7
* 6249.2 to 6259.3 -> 11.9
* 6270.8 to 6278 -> 12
